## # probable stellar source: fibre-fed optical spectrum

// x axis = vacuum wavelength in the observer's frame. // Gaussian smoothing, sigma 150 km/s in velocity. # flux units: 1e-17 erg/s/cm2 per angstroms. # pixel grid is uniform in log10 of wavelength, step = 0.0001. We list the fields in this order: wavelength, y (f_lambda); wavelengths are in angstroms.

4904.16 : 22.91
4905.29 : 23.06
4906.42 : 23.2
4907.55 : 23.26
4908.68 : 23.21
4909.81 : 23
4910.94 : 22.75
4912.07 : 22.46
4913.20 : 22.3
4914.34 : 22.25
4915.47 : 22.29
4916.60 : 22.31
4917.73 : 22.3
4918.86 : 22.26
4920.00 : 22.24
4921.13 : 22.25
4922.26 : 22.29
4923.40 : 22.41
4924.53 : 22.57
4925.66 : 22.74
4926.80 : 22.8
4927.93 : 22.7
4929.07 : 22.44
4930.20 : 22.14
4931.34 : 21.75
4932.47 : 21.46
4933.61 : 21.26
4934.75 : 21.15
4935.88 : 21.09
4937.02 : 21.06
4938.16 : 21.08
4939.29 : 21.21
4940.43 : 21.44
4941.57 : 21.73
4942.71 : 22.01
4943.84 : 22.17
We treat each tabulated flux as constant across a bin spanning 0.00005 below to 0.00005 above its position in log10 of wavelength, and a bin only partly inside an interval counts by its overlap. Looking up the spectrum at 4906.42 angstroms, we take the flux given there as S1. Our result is 23.2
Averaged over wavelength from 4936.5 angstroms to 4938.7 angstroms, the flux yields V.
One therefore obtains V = 21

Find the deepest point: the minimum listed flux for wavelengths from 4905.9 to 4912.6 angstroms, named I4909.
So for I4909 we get 22.46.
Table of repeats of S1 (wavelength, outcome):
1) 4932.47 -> 21.46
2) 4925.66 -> 22.74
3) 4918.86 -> 22.26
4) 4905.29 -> 23.06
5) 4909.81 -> 23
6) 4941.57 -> 21.73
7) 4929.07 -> 22.44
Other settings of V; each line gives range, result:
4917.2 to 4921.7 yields 22.3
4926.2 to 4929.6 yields 22.6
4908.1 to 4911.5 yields 23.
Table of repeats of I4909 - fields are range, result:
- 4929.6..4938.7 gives 21.06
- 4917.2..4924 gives 22.24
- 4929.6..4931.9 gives 21.75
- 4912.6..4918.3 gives 22.25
